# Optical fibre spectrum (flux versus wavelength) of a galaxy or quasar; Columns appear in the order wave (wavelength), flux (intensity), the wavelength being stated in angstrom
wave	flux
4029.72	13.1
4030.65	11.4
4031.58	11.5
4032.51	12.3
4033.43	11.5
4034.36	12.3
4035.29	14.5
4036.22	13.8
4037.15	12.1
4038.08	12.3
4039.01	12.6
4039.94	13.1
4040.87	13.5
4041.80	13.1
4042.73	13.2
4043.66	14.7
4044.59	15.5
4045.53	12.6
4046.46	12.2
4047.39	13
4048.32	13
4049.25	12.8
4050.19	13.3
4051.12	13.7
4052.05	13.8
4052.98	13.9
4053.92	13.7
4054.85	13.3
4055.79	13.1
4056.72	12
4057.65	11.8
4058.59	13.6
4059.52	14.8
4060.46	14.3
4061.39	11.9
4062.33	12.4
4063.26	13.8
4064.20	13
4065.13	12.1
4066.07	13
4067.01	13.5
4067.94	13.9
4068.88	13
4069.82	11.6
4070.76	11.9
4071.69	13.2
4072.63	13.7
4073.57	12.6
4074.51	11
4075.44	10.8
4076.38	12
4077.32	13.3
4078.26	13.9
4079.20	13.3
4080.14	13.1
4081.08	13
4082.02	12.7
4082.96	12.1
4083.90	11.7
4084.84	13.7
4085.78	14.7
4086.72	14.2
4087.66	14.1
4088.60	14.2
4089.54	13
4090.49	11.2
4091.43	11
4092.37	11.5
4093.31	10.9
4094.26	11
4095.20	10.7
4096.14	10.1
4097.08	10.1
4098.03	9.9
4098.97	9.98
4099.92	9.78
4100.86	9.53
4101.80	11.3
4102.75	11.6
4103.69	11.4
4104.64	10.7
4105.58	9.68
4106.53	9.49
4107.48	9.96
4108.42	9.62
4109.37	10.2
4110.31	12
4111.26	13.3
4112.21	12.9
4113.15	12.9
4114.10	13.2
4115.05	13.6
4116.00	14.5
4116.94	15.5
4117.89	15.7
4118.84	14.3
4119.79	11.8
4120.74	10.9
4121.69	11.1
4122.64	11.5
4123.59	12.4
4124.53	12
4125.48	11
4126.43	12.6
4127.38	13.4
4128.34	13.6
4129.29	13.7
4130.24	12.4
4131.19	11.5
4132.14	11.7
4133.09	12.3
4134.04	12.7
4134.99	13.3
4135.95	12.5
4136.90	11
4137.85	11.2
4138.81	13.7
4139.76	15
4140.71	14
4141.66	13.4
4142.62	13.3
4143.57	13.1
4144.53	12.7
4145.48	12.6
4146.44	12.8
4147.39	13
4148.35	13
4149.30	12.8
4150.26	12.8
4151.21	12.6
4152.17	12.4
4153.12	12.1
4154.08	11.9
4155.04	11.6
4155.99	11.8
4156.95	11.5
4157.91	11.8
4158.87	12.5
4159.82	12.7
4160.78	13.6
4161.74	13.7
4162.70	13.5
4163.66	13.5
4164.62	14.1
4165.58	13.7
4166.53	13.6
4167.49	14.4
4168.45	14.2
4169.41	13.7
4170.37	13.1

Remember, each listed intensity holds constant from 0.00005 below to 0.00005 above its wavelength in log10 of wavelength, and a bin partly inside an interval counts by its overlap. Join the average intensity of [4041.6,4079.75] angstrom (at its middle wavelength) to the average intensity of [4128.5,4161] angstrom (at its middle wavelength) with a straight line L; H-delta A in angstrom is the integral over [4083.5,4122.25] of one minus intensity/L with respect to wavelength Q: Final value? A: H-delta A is 2.9 angstrom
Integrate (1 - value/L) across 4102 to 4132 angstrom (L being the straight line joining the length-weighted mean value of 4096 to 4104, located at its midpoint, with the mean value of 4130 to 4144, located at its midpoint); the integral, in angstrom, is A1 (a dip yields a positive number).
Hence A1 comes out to -1.86 angstrom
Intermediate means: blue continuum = 10.4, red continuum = 12.8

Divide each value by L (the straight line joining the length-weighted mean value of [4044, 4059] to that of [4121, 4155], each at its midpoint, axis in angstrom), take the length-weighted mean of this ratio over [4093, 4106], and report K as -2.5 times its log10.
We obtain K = 0.22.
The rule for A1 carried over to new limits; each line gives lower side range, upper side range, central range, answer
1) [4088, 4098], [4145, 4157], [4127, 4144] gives -1.0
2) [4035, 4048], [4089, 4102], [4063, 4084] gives -1.7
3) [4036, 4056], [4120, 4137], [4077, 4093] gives -0.2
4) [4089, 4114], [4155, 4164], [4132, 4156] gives -1.0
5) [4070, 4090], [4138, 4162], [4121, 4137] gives 0.7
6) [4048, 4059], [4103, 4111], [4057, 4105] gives -1.9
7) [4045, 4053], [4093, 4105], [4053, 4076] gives -1.0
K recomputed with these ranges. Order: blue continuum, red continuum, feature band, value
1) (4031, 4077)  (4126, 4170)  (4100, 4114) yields 0.167 mag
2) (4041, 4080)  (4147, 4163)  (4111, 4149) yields -0.017 mag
